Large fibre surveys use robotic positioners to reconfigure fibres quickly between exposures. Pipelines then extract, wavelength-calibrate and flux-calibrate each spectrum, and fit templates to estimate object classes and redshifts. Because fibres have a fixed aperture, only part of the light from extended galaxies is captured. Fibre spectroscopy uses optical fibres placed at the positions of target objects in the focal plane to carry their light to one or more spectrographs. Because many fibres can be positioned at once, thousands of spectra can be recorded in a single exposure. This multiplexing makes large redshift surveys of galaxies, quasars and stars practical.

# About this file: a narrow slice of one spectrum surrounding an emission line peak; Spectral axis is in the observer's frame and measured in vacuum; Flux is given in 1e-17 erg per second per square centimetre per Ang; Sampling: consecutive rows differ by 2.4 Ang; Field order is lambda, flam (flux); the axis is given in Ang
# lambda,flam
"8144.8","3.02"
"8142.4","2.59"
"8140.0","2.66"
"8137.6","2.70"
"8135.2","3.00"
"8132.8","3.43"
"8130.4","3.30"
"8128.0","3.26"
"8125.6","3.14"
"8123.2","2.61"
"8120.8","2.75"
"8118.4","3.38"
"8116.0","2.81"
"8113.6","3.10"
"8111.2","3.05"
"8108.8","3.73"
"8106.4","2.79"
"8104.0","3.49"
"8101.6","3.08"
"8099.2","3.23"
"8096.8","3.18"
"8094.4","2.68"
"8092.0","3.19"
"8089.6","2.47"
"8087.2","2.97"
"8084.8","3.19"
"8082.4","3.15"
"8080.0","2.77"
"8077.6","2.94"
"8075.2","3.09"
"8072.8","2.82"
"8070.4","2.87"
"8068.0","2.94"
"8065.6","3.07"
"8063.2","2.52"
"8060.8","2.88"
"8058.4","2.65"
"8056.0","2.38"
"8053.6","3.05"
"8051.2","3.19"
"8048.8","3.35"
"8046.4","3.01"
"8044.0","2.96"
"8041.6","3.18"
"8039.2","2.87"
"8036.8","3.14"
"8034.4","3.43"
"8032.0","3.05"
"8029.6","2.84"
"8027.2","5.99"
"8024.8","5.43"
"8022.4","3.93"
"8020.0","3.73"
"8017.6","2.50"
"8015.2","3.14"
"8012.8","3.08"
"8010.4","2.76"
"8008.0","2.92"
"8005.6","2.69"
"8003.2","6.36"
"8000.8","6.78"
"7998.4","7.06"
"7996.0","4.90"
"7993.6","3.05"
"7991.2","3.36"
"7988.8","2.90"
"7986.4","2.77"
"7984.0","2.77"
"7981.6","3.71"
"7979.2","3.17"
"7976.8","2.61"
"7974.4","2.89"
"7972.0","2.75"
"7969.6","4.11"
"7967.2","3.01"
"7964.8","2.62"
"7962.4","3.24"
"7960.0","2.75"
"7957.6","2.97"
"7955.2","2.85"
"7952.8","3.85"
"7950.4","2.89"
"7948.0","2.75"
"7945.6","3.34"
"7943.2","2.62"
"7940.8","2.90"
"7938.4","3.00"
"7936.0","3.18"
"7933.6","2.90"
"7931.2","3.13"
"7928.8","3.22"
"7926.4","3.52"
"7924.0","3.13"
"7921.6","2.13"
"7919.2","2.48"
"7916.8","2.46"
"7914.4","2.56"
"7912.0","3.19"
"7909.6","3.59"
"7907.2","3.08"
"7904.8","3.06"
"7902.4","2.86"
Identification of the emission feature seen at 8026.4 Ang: [N II] 6583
